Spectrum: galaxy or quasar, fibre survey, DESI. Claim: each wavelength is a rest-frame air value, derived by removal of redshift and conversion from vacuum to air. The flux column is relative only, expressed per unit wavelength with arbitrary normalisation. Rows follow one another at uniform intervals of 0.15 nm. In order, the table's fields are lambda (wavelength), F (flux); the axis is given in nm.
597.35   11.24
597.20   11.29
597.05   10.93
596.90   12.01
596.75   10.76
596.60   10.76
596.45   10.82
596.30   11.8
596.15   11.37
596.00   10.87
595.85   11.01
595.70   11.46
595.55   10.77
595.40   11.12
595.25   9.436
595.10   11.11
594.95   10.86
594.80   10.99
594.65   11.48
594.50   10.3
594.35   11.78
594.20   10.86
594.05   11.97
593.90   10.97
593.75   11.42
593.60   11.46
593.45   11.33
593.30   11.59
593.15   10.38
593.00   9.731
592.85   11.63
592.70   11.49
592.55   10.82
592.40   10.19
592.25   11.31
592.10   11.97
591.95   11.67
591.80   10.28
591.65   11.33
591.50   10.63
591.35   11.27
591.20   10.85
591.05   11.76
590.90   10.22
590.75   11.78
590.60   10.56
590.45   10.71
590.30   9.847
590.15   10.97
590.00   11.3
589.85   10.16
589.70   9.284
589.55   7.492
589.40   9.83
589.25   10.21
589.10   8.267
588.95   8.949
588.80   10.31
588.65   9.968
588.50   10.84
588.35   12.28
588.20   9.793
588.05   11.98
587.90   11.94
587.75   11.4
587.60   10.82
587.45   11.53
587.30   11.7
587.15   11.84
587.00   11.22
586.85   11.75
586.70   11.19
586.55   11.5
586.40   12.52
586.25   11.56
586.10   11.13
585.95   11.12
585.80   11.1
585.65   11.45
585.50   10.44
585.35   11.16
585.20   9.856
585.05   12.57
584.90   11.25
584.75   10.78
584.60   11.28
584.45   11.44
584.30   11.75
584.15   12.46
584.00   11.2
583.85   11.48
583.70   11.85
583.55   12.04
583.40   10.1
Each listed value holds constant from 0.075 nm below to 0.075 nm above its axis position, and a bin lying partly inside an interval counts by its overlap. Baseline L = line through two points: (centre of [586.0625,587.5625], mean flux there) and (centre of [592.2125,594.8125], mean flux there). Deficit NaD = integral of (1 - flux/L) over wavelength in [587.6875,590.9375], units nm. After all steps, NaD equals 0.30 nm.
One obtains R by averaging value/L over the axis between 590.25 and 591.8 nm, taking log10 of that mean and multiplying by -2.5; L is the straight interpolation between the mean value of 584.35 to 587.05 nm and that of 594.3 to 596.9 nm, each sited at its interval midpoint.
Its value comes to 0.03 mag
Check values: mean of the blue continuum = 11.3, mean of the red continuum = 11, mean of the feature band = 10.9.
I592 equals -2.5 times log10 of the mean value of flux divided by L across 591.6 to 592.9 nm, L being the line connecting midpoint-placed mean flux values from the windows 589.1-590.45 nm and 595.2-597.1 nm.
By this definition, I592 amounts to -0.09 mag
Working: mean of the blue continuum 9.84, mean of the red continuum 11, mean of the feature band 11.2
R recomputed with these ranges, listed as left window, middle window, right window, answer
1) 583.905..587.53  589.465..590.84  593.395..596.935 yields 0.10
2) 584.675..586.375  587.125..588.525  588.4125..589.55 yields -0.13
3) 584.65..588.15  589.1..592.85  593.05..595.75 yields 0.05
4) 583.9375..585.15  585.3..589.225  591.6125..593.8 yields 0.03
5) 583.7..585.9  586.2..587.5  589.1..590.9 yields -0.08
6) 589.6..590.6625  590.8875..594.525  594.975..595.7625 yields -0.06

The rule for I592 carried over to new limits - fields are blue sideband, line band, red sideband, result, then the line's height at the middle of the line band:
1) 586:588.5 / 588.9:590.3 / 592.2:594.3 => 0.176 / 11.3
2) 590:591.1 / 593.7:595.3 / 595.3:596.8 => -0.004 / 11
